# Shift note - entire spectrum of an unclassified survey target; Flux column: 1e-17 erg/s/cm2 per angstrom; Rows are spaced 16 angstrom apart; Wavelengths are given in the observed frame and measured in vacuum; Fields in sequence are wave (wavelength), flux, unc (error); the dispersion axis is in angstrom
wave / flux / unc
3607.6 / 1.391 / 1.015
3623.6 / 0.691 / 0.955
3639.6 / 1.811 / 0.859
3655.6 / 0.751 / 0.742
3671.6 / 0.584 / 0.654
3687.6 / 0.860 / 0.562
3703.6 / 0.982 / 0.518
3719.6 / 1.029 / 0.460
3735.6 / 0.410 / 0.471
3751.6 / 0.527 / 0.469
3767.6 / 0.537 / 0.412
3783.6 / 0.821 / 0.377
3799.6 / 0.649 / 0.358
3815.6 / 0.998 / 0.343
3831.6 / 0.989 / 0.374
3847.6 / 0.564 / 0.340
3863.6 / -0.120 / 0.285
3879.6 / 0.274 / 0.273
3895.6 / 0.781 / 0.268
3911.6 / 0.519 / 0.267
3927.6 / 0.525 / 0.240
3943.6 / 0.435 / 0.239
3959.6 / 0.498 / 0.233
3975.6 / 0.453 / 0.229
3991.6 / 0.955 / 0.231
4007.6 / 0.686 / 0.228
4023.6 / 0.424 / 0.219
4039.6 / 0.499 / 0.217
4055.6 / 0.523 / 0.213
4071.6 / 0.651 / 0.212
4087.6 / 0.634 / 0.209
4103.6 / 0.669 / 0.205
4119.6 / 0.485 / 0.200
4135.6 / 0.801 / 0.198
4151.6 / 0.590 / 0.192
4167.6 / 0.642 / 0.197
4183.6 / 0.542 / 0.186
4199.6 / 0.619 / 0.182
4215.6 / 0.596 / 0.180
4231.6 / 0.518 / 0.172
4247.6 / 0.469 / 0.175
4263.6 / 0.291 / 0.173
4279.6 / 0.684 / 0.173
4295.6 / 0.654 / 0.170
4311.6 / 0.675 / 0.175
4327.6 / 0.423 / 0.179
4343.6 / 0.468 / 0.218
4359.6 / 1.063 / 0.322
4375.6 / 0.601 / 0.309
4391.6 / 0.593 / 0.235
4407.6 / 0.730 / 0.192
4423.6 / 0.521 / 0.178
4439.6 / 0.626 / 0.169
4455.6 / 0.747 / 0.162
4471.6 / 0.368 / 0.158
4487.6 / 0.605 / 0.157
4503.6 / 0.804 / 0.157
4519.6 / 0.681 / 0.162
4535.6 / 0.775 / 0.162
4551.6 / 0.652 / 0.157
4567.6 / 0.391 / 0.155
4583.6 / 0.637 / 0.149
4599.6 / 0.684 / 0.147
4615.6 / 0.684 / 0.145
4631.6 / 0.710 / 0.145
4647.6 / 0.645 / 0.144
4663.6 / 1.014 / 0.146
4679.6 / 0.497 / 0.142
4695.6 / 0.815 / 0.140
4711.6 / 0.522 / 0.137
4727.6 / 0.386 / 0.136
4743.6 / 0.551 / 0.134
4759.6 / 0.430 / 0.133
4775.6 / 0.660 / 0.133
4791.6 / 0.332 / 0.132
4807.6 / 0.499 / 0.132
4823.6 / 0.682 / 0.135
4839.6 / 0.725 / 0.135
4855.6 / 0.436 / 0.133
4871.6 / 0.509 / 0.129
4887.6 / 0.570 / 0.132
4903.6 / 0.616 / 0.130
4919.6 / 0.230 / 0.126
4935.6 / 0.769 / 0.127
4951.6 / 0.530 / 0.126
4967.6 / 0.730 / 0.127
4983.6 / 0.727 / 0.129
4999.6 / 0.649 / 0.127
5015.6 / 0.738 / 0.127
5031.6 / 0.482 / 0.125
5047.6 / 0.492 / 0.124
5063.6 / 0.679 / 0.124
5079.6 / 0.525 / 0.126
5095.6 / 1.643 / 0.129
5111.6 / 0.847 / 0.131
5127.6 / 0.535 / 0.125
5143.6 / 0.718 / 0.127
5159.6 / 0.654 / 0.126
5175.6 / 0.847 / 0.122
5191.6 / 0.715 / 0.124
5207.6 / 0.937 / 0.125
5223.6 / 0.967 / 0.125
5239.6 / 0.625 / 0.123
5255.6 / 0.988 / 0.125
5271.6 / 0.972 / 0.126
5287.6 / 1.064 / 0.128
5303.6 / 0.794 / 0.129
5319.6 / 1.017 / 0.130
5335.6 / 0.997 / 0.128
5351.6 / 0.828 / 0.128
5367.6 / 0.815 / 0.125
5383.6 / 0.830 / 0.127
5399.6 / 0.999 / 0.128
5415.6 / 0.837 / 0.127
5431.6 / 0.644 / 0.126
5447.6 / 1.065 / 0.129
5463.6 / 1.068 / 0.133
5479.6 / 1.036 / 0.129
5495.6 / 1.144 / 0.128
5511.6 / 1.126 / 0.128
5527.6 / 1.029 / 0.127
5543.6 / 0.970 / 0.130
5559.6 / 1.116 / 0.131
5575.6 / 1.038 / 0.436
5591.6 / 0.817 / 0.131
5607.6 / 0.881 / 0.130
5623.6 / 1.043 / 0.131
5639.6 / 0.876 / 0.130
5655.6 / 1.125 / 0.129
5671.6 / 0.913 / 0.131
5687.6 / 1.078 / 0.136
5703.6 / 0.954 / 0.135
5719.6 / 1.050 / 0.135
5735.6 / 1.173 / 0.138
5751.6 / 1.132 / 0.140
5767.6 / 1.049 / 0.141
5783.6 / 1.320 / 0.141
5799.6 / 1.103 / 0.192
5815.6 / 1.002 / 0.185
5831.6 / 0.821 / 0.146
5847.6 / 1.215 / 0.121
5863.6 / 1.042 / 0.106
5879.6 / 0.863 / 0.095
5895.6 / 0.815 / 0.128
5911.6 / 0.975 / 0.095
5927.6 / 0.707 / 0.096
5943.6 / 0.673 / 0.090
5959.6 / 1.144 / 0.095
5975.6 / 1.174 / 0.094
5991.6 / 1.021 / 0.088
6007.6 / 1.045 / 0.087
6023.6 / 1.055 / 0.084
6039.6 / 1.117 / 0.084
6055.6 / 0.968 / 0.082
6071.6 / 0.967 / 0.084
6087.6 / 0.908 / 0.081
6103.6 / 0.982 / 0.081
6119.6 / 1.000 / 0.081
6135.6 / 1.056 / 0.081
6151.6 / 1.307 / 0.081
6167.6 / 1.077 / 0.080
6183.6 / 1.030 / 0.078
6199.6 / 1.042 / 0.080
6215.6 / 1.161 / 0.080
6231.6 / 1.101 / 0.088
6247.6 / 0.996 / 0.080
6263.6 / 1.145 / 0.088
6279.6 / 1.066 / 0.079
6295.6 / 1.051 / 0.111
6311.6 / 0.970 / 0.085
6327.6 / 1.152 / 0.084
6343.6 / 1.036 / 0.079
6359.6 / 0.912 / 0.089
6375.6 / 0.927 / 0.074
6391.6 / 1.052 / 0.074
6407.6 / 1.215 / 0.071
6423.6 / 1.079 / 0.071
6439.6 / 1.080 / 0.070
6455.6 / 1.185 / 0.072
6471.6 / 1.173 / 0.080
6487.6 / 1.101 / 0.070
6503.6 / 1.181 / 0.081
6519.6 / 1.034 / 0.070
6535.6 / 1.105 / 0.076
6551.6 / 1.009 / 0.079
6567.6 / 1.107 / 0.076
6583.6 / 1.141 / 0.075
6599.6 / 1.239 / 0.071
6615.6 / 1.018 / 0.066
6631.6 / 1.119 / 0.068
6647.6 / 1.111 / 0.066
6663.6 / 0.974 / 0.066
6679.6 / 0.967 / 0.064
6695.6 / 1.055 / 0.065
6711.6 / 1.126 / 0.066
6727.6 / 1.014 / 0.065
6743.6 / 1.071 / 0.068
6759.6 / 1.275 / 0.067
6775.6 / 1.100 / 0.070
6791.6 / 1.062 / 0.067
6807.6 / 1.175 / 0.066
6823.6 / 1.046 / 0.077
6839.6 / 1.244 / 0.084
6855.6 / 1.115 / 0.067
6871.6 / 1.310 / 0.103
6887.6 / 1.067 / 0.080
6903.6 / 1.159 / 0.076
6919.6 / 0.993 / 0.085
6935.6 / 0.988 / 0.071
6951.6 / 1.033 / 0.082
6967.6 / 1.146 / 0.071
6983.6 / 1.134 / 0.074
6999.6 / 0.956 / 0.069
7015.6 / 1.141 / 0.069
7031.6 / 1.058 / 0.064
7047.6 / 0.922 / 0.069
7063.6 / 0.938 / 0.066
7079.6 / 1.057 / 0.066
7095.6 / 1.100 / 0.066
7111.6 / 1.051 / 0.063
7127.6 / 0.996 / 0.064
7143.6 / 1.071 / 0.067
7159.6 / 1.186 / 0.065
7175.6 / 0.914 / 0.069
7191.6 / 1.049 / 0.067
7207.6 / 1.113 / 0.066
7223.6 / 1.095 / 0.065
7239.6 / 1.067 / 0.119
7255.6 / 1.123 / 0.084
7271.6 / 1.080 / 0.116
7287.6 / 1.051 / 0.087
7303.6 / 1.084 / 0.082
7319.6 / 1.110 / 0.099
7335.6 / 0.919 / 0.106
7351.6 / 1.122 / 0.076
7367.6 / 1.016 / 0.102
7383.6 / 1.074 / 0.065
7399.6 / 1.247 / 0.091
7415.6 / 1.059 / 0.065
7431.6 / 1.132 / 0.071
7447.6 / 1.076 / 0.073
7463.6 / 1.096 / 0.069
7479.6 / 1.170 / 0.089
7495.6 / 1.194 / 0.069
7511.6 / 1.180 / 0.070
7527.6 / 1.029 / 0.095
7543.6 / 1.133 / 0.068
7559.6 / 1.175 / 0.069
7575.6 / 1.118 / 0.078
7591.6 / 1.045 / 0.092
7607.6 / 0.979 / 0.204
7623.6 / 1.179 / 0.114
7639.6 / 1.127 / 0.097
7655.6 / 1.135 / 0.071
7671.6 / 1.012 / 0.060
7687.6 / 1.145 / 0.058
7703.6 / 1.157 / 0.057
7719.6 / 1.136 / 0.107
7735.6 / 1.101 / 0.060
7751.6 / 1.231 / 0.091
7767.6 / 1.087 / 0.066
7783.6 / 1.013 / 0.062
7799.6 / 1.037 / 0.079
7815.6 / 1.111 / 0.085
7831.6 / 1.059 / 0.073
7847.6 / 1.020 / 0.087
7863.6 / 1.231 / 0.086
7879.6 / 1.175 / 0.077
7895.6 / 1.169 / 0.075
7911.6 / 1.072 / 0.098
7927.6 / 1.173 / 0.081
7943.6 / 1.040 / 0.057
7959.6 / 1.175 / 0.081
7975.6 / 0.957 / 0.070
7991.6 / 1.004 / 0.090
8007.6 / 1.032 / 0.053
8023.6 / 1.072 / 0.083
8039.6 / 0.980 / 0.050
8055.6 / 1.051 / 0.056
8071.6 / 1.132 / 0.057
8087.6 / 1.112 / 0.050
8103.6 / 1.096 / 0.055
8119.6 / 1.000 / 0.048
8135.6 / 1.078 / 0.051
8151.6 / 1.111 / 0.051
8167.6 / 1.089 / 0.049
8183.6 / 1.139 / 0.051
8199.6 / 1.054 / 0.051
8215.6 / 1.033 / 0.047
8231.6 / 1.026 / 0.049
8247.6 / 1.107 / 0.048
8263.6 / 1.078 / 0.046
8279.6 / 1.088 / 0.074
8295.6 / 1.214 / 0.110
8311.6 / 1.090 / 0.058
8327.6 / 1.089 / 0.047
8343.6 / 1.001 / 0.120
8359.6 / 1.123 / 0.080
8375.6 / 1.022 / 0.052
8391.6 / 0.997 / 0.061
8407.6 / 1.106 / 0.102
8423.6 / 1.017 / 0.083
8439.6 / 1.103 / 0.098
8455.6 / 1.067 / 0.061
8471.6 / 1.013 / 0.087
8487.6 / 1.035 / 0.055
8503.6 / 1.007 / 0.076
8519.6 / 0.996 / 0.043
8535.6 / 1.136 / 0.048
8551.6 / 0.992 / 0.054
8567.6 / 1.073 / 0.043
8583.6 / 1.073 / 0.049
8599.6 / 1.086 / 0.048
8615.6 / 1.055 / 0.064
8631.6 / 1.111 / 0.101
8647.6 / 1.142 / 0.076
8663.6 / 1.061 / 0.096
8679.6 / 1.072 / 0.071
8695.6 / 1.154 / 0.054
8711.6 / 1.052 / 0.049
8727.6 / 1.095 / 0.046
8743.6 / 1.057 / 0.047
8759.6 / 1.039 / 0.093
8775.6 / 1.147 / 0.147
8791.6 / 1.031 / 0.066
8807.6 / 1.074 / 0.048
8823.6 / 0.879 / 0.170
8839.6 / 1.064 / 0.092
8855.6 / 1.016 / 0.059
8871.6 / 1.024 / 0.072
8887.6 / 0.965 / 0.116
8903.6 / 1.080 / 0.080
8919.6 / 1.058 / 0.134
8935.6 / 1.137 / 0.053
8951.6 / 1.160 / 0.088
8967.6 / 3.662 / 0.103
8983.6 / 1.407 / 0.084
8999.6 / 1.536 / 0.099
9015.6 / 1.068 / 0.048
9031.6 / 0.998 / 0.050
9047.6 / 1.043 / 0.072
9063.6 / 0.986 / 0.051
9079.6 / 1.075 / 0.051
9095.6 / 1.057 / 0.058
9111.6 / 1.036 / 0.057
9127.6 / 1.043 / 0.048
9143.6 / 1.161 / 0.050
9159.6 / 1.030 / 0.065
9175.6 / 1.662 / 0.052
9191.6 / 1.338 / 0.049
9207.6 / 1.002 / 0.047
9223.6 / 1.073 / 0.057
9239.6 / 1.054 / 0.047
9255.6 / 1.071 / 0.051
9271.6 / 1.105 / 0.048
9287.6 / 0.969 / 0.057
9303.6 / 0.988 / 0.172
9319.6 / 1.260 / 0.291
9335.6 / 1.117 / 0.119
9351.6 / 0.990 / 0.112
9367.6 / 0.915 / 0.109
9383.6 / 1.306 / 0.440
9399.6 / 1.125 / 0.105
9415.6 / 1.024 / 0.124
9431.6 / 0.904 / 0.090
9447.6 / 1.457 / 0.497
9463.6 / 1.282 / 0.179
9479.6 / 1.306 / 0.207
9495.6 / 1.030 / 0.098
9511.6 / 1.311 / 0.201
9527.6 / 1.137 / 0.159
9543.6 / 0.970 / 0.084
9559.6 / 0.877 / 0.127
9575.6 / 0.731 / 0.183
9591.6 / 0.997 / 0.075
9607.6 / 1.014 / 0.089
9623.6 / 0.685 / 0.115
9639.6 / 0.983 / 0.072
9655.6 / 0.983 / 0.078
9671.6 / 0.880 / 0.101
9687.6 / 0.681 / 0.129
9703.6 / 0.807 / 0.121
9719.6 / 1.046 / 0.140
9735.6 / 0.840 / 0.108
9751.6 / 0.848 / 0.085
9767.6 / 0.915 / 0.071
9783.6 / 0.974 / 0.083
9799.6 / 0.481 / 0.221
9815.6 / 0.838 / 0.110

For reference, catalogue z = 0.37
